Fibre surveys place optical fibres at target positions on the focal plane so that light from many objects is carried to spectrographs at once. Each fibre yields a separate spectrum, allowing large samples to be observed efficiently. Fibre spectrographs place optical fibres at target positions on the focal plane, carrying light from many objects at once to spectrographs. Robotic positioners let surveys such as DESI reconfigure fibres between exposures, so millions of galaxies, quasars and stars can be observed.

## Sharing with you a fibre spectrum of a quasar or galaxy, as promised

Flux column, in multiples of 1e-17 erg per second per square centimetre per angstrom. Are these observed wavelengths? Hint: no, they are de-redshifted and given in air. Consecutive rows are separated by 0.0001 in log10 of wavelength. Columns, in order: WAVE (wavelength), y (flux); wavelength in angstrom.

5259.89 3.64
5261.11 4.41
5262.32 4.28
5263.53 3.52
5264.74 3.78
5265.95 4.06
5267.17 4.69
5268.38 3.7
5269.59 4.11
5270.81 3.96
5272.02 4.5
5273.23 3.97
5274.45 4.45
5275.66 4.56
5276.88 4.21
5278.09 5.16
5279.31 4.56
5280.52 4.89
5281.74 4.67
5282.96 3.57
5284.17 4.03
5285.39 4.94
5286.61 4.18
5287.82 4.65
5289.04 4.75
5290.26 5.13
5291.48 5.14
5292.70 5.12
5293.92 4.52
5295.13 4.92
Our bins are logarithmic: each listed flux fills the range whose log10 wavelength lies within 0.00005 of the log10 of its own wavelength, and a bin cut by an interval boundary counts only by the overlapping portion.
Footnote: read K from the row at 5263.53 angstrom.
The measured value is 3.52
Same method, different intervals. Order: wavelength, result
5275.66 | 4.56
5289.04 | 4.75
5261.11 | 4.41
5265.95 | 4.06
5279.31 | 4.56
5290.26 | 5.13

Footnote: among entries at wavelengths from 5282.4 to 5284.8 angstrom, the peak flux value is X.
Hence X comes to 4.03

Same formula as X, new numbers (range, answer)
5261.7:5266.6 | 4.28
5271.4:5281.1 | 5.16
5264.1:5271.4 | 4.69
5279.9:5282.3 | 4.89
